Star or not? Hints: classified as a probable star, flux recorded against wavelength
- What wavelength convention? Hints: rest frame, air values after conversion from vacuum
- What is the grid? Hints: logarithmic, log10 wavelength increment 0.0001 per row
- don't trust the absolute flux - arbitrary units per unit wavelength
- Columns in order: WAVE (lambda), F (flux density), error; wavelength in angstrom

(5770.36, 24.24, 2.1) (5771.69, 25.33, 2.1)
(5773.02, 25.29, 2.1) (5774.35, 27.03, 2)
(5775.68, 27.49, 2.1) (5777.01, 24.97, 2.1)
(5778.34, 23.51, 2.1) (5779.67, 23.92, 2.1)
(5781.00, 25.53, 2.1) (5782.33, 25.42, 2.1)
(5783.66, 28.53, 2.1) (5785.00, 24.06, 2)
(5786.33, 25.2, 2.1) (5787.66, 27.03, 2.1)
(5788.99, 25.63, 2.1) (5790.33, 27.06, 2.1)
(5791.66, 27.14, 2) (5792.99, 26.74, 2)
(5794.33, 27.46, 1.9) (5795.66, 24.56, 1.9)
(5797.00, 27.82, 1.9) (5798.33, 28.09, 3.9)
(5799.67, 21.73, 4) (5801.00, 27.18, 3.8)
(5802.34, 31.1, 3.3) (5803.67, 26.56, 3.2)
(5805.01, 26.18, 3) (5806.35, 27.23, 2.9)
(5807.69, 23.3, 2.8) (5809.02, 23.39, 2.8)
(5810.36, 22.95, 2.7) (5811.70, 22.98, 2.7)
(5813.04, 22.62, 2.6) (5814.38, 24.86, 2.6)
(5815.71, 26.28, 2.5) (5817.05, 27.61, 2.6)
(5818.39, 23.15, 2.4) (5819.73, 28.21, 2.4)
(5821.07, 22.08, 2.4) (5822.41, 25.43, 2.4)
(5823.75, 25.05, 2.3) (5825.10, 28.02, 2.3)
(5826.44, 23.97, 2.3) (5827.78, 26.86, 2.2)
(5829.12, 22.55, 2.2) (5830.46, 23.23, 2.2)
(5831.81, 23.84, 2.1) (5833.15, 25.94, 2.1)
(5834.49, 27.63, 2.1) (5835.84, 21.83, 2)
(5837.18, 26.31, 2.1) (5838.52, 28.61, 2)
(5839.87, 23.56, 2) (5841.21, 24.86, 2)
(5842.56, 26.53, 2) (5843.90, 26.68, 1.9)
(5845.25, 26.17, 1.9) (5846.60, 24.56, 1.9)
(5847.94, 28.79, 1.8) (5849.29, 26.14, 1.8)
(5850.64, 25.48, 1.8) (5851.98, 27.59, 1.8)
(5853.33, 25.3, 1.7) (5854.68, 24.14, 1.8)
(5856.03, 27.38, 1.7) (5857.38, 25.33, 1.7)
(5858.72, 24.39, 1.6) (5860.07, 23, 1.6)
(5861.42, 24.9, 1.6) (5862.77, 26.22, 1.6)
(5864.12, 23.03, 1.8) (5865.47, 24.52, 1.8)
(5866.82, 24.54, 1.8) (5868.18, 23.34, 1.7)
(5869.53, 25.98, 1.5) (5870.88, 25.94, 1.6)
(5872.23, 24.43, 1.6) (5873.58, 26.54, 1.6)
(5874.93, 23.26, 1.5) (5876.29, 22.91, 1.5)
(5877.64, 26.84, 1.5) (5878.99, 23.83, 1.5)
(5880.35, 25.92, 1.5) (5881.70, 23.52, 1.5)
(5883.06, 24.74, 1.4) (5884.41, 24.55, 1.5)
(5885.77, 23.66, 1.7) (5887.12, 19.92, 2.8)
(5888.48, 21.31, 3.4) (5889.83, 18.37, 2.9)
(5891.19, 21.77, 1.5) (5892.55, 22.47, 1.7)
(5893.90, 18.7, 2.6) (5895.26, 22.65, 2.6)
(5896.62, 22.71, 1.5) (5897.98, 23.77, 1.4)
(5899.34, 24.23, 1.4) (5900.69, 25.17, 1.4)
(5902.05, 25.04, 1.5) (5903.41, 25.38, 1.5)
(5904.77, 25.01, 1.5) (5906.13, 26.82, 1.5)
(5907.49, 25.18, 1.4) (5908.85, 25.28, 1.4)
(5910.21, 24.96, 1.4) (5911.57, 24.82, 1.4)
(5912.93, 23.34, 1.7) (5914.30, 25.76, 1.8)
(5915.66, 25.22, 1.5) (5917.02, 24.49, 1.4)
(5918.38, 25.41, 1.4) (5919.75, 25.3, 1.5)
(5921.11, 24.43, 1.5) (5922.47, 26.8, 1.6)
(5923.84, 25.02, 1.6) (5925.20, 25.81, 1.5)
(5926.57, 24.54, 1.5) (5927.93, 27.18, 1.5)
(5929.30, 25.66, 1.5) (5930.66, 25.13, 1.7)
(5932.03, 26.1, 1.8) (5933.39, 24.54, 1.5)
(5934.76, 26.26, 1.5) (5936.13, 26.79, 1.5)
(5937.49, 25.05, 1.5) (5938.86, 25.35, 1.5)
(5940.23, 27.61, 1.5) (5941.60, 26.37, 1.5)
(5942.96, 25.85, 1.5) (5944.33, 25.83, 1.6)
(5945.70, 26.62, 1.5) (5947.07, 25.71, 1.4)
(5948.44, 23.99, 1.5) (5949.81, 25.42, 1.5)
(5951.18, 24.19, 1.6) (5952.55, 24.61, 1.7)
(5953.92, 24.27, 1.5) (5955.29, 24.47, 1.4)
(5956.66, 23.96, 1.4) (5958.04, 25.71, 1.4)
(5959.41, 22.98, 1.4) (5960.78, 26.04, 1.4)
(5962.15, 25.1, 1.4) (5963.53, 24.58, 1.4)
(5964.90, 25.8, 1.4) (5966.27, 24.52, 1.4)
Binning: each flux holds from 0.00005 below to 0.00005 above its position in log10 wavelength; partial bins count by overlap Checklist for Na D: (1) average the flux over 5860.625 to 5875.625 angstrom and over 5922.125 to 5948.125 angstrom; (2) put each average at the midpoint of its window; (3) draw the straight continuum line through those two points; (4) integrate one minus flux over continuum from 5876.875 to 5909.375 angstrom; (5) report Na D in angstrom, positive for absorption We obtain 2.0 angstrom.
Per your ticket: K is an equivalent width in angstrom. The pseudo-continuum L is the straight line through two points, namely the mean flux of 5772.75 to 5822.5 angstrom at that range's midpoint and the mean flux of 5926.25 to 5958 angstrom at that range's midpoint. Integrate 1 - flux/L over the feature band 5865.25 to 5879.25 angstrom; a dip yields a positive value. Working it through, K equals 0.4 angstrom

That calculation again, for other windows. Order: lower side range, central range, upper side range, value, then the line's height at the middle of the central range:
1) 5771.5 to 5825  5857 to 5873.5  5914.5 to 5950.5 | 0.6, 25.7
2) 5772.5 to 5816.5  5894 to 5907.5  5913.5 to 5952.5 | 0.7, 25.6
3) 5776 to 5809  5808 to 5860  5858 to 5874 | 0.1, 25.3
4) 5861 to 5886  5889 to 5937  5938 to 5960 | 0.7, 24.9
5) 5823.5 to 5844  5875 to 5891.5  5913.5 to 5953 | 1.5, 25.4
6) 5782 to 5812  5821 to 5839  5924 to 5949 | 0.6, 26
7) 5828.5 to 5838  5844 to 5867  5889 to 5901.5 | -1.6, 23.7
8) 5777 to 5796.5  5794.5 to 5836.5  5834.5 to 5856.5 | 1.0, 25.9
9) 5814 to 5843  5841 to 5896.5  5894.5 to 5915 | 1.3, 24.9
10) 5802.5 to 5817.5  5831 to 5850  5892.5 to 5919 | -0.7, 24.9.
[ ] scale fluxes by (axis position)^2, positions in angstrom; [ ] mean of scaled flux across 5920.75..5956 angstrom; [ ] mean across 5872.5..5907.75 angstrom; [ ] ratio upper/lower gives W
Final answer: 1.1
